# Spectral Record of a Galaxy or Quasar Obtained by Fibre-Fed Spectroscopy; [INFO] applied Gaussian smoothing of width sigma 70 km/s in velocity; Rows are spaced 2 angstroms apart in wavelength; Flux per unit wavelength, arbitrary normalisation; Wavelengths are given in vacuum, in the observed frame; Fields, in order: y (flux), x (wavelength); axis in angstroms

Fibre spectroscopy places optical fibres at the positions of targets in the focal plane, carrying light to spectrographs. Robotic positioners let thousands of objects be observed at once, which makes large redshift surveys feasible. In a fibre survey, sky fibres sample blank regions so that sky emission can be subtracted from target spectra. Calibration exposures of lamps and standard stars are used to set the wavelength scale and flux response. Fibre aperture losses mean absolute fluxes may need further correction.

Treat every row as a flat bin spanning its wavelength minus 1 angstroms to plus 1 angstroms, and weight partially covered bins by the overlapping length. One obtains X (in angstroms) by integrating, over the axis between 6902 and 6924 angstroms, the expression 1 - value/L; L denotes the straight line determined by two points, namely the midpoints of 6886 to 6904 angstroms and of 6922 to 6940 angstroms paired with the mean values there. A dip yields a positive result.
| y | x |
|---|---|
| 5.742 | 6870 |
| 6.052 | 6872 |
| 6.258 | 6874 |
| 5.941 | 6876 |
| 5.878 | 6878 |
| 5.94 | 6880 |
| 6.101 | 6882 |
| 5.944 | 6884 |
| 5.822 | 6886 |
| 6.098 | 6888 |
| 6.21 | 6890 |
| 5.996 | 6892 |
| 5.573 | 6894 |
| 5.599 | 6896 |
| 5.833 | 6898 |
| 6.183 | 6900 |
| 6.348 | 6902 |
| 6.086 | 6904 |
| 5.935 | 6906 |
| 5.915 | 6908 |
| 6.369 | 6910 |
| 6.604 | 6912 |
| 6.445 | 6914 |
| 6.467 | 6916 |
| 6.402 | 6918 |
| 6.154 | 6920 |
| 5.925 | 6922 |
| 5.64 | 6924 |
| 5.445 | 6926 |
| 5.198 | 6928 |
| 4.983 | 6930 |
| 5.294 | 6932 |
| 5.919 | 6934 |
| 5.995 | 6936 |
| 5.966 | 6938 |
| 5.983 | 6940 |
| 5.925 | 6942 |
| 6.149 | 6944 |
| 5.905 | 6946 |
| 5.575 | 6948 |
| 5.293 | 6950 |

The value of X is -1.60 angstroms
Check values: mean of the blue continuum 5.98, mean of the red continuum 5.6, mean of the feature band 6.21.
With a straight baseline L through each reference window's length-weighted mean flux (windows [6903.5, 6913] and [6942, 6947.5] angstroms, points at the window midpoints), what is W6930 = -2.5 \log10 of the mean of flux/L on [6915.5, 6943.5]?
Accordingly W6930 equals 0.05 mag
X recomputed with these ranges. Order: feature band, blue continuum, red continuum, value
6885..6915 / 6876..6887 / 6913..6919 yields 0.7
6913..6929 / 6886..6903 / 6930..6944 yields -0.2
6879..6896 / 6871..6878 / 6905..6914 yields 0.5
